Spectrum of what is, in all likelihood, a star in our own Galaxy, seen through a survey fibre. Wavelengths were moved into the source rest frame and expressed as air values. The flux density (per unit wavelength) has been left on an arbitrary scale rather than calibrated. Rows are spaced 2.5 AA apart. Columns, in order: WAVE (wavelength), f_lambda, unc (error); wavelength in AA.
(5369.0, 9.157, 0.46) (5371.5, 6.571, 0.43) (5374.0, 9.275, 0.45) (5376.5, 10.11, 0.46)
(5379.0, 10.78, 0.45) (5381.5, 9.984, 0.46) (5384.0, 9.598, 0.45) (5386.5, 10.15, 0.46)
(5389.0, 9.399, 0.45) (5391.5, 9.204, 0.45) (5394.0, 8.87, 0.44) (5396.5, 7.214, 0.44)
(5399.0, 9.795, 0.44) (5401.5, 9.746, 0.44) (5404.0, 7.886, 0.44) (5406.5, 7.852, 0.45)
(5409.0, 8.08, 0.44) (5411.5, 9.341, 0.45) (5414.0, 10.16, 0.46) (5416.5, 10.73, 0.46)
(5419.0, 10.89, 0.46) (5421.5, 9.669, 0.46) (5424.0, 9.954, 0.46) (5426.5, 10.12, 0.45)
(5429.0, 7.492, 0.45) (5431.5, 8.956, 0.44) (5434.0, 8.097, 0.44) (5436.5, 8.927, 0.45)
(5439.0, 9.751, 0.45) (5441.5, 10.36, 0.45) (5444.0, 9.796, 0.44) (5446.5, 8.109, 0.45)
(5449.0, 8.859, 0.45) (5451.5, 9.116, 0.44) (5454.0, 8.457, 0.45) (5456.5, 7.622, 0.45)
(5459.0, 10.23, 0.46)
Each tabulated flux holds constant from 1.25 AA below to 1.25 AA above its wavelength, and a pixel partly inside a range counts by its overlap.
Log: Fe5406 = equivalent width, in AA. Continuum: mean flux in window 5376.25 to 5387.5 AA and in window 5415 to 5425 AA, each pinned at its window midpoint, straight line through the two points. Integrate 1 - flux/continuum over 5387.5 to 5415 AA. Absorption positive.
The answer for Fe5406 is 3.6 AA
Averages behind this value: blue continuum 10.1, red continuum 10.3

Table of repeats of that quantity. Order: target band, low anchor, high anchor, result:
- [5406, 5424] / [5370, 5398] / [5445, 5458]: -1.5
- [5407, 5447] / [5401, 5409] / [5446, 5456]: -4.5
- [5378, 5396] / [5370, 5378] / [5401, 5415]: -1.7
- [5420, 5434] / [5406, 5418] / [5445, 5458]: -0.2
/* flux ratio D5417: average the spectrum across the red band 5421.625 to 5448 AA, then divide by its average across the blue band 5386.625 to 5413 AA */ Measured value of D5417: 1.04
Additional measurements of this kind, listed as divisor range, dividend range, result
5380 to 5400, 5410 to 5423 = 1.09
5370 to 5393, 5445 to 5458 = 0.90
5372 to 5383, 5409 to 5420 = 1.02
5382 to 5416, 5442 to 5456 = 0.98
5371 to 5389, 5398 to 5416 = 0.94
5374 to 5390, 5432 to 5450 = 0.92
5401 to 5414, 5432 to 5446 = 1.07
